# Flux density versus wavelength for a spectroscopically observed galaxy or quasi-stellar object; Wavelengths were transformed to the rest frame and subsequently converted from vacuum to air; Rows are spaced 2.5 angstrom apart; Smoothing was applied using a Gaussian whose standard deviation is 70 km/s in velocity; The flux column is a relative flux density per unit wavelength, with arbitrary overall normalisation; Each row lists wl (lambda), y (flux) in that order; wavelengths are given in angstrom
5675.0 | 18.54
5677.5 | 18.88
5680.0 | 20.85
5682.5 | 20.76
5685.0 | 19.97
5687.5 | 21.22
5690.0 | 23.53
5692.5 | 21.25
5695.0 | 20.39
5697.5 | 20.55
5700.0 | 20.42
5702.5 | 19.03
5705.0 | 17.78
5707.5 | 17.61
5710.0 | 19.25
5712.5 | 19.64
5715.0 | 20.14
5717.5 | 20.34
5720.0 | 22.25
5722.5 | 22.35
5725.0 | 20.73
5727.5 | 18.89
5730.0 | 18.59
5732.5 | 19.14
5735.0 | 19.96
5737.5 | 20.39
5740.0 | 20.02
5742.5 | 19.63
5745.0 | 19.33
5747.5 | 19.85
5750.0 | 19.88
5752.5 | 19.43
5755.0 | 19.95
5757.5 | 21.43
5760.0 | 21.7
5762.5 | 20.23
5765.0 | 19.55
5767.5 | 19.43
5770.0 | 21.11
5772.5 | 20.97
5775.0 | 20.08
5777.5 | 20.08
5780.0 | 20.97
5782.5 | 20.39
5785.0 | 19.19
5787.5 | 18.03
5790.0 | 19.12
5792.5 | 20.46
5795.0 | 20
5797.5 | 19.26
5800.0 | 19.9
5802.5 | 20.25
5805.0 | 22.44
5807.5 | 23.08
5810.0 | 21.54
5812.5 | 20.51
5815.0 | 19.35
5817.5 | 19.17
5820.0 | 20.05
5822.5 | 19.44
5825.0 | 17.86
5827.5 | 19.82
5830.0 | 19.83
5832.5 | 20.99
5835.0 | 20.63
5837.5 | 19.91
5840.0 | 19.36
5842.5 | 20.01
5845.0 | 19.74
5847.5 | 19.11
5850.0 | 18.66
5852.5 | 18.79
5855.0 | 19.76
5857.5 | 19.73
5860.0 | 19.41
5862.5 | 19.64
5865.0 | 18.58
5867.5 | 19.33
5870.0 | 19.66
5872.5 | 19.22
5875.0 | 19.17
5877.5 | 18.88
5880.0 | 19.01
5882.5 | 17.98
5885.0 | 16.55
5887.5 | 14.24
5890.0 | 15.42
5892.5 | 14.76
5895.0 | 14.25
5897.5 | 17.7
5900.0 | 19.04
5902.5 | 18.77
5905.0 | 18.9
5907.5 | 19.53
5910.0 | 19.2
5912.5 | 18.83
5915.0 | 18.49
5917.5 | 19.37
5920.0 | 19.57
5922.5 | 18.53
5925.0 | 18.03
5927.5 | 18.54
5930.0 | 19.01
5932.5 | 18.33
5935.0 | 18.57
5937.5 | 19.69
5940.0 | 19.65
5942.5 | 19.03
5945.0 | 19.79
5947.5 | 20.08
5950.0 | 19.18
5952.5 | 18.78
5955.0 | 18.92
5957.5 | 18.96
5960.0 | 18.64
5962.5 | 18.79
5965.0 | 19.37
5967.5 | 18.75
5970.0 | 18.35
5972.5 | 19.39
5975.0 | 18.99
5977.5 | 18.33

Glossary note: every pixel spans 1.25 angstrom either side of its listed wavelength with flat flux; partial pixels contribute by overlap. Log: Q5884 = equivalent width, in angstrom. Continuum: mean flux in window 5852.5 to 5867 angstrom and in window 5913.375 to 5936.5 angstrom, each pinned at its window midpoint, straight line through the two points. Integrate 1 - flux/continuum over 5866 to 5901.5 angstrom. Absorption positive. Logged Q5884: 3.0 angstrom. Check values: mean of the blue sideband 19.4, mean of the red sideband 18.7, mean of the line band 17.5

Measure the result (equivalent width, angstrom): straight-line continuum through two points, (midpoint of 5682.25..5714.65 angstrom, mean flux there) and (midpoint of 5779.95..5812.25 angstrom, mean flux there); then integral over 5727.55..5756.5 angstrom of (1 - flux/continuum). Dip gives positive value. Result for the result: 0.8 angstrom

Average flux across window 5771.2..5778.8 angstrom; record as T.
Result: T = 20.4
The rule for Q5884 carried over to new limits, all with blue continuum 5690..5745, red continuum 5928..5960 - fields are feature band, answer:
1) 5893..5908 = 1.2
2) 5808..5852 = -0.5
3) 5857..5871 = 0.0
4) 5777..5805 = -0.3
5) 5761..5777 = -0.4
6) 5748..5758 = -0.1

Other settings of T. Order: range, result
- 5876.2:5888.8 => 17.3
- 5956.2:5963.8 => 18.8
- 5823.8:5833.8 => 19.6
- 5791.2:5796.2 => 20.2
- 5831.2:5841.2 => 20.2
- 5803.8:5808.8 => 22.8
